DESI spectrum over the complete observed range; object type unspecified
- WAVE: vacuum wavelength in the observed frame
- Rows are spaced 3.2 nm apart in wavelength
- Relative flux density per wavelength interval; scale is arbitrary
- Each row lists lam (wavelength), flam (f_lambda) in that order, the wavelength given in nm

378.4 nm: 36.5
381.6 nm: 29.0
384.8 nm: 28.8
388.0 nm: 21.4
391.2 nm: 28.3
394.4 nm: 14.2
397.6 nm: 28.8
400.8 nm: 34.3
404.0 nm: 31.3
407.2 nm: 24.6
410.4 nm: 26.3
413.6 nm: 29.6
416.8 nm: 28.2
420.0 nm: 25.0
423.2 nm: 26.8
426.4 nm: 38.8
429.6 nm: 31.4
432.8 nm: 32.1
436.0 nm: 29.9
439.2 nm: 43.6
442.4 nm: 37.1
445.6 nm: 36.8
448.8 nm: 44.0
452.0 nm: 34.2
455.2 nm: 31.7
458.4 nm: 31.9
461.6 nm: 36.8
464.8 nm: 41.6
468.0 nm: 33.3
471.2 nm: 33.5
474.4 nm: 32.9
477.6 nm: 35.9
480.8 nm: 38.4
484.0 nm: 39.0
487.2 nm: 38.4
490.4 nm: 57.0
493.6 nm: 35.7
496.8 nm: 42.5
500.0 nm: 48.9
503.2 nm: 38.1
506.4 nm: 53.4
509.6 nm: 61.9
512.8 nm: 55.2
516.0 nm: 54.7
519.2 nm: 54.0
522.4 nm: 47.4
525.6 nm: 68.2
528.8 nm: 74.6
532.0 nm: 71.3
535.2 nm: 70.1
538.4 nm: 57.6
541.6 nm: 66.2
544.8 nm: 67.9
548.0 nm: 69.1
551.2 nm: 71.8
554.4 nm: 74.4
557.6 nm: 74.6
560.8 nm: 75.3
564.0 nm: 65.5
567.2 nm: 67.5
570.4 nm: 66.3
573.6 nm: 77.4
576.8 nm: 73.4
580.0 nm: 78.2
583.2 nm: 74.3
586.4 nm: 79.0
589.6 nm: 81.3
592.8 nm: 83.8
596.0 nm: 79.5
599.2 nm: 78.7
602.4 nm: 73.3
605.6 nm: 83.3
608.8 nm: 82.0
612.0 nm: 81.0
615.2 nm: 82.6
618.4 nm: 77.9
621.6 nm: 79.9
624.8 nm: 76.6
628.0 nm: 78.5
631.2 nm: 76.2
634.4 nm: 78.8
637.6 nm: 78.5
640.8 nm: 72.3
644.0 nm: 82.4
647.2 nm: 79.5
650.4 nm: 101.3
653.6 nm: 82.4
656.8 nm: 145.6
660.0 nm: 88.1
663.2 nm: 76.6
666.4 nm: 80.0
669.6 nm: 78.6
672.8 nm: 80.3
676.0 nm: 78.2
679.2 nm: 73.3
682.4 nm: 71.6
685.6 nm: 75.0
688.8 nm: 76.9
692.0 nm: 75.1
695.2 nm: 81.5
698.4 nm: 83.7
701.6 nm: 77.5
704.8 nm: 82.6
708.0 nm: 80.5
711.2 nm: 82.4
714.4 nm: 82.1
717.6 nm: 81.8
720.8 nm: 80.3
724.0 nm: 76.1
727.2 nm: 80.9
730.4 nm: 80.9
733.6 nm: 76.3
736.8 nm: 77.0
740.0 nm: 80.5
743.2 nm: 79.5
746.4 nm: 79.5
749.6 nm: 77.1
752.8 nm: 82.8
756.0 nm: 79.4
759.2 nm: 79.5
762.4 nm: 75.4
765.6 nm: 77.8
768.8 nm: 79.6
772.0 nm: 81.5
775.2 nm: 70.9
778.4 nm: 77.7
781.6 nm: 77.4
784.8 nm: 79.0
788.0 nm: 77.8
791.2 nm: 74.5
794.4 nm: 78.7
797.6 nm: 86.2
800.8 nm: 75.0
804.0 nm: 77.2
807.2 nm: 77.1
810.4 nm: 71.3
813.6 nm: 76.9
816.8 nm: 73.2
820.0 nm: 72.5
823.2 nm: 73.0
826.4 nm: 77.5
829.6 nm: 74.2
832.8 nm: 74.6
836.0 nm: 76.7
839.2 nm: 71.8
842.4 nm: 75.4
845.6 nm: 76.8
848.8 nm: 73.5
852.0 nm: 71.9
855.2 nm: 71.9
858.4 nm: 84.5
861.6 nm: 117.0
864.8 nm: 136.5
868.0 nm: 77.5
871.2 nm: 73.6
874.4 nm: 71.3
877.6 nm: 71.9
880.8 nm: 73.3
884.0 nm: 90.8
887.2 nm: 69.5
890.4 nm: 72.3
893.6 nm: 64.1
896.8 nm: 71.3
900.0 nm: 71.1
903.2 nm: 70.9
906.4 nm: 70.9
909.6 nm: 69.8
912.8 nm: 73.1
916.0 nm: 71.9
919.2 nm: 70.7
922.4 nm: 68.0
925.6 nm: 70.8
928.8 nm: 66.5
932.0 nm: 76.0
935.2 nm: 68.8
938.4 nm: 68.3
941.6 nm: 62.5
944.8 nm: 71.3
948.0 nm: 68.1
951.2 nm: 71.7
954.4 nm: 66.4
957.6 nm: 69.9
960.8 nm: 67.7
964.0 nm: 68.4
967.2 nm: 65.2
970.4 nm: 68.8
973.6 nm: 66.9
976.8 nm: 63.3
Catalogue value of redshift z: 0.31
